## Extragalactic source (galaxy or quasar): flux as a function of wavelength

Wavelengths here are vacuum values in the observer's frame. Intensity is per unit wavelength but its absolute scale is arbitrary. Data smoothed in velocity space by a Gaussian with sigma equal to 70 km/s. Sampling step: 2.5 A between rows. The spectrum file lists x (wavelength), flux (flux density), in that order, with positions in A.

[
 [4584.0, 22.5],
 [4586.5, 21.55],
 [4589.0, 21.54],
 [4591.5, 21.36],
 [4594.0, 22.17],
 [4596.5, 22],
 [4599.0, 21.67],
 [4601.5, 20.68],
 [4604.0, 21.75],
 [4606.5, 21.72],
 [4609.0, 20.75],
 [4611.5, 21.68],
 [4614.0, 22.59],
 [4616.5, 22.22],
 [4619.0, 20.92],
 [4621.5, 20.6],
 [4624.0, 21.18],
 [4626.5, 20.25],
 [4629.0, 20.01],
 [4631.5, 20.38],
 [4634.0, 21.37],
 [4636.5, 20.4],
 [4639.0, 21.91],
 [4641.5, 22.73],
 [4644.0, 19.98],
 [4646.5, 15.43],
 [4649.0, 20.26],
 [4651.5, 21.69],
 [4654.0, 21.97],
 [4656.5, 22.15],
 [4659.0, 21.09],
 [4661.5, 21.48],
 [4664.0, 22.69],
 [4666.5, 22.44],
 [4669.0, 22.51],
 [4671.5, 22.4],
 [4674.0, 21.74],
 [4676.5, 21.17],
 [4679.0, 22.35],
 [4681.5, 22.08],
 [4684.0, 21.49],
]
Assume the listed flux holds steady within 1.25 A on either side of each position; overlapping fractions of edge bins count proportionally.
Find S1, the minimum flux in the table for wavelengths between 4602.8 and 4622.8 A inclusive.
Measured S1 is 20.6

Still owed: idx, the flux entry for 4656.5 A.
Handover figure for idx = 22.15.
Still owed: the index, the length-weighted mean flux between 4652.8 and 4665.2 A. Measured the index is 21.9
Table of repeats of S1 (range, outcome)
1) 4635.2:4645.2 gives 19.98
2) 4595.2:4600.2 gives 21.67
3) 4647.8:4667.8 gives 20.26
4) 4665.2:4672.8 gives 22.4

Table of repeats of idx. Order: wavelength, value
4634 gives 21.37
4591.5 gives 21.36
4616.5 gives 22.22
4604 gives 21.75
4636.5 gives 20.4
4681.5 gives 22.08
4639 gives 21.91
